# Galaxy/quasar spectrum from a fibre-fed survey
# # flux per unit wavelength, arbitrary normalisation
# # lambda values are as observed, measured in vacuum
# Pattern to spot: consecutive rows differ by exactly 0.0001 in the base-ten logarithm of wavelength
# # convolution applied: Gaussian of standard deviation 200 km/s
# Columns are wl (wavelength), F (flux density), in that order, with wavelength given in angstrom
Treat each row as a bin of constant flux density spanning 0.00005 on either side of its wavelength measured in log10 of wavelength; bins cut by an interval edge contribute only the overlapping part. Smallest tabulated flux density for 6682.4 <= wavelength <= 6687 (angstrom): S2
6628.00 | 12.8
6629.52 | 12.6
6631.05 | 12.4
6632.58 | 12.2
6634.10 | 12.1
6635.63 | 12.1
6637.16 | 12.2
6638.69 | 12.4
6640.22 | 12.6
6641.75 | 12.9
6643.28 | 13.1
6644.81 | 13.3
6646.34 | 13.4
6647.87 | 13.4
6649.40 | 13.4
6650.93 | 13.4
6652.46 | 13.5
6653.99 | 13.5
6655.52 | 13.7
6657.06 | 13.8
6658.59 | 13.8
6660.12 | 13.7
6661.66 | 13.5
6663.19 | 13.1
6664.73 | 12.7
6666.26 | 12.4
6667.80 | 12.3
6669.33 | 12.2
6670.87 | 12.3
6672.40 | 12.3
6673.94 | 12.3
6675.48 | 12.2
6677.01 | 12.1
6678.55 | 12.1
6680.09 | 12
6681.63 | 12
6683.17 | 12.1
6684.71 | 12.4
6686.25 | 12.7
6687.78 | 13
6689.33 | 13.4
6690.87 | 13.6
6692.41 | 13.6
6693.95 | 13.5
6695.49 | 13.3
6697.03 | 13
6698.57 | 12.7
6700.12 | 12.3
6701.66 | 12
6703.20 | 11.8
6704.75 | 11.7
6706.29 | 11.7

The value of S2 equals 12.1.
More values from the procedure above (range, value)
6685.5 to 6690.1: 12.7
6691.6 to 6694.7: 13.5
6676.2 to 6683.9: 12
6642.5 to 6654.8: 13.1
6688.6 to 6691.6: 13.4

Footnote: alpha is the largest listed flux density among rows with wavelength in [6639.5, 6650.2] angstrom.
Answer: 13.4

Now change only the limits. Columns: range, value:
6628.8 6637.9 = 12.6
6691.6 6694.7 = 13.6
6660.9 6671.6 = 13.5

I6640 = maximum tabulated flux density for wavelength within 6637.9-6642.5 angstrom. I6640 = 12.9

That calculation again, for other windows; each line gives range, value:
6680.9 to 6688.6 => 13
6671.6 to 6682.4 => 12.3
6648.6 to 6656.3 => 13.7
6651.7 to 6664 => 13.8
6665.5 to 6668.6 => 12.4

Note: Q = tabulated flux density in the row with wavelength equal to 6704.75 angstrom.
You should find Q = 11.7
